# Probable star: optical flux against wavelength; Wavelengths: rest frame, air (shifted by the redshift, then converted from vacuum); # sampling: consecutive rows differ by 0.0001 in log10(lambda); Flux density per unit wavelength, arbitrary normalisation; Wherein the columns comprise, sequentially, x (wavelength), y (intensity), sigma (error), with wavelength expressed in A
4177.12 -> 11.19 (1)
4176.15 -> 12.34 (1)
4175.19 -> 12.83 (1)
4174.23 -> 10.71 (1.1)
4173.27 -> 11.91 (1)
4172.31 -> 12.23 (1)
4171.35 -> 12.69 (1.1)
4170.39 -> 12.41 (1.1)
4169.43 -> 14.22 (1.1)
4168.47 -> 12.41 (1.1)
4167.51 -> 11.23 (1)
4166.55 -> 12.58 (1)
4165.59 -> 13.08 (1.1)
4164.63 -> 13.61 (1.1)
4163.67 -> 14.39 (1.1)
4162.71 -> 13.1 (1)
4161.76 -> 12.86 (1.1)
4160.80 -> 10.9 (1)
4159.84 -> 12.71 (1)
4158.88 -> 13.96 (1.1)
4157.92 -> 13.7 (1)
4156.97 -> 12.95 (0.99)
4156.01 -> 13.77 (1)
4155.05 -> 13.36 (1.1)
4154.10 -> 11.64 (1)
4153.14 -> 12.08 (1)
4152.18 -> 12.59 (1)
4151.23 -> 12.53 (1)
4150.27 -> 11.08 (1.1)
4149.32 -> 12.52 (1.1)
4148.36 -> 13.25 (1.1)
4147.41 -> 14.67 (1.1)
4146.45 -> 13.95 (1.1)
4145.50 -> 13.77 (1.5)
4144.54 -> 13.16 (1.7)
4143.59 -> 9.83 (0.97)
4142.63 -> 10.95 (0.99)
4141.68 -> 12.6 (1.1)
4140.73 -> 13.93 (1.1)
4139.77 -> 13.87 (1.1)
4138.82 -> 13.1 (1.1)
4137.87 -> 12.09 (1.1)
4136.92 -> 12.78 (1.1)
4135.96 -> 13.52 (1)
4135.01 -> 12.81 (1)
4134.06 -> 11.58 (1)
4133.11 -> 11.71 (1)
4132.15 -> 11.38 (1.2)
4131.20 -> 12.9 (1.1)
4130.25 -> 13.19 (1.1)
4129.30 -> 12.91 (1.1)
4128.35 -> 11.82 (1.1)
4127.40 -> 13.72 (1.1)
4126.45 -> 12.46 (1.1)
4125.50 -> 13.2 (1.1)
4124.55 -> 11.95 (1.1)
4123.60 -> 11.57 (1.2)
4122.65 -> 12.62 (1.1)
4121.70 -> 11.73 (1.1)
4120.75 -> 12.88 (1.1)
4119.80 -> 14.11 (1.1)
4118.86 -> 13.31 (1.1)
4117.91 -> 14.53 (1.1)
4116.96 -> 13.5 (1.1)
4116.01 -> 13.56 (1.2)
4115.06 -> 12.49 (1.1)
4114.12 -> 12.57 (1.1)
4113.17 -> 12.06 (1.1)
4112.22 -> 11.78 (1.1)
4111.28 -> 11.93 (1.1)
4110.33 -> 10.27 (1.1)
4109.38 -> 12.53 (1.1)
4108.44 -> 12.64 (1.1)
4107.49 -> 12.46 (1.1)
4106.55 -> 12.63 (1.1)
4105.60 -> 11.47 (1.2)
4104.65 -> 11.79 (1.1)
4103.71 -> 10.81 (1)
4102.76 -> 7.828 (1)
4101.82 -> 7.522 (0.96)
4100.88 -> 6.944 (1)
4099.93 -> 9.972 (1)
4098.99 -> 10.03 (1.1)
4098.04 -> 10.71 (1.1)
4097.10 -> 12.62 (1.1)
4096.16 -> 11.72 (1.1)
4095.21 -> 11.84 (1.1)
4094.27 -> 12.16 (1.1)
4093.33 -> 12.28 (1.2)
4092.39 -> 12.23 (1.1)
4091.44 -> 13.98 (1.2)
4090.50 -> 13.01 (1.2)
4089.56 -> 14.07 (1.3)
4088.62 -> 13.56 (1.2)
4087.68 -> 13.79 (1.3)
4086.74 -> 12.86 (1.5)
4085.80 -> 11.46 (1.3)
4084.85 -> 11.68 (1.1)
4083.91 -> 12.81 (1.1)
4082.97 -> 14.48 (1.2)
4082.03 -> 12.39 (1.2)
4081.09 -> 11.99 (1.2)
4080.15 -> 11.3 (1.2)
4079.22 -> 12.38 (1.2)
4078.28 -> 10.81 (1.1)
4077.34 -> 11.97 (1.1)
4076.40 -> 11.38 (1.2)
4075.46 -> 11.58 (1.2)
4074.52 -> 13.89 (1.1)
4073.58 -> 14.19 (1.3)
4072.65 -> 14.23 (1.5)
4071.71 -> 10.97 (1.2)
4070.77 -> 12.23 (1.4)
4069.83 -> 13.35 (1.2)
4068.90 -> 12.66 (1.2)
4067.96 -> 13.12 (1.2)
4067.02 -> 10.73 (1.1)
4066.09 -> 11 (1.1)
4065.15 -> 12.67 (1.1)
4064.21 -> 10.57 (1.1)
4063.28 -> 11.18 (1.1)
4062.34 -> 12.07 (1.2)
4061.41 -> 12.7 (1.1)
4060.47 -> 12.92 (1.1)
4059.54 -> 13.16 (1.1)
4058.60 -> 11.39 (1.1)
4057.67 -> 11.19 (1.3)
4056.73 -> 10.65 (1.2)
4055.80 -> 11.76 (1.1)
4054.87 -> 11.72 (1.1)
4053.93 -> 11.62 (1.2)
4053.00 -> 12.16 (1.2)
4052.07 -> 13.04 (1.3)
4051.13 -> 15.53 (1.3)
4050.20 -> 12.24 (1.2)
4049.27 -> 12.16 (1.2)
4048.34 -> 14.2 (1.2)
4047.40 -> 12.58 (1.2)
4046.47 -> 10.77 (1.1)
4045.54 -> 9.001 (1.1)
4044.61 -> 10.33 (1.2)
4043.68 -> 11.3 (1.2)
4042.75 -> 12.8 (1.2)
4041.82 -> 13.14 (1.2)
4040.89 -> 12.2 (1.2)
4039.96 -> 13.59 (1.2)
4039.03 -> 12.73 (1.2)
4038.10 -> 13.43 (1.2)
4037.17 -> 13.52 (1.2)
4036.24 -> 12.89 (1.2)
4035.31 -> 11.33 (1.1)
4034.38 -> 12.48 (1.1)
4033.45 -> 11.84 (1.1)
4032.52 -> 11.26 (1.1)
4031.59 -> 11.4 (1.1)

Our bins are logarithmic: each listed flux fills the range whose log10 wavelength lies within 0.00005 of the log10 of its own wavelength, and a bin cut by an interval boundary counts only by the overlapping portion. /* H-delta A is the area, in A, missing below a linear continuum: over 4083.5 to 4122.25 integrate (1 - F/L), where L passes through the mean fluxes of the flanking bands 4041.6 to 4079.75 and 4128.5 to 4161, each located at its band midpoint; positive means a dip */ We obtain 1.29 A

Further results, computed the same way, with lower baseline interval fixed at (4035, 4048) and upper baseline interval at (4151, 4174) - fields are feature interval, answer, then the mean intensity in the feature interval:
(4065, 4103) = 1.2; 12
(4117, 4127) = -0.2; 12.9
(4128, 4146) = 0.2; 12.5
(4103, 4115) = 0.6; 11.9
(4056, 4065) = 0.3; 11.8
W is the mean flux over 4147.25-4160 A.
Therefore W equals 12.9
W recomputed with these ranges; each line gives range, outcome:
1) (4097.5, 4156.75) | 12.2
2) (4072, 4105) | 11.9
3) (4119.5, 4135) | 12.5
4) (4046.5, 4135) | 12.2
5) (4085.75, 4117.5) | 11.8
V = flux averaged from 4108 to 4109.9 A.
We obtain 12.5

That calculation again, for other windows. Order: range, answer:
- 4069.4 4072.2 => 12.1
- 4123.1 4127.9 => 12.6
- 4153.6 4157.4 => 12.9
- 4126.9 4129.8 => 12.8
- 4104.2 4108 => 12.1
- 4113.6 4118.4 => 13.3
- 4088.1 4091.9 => 13.7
